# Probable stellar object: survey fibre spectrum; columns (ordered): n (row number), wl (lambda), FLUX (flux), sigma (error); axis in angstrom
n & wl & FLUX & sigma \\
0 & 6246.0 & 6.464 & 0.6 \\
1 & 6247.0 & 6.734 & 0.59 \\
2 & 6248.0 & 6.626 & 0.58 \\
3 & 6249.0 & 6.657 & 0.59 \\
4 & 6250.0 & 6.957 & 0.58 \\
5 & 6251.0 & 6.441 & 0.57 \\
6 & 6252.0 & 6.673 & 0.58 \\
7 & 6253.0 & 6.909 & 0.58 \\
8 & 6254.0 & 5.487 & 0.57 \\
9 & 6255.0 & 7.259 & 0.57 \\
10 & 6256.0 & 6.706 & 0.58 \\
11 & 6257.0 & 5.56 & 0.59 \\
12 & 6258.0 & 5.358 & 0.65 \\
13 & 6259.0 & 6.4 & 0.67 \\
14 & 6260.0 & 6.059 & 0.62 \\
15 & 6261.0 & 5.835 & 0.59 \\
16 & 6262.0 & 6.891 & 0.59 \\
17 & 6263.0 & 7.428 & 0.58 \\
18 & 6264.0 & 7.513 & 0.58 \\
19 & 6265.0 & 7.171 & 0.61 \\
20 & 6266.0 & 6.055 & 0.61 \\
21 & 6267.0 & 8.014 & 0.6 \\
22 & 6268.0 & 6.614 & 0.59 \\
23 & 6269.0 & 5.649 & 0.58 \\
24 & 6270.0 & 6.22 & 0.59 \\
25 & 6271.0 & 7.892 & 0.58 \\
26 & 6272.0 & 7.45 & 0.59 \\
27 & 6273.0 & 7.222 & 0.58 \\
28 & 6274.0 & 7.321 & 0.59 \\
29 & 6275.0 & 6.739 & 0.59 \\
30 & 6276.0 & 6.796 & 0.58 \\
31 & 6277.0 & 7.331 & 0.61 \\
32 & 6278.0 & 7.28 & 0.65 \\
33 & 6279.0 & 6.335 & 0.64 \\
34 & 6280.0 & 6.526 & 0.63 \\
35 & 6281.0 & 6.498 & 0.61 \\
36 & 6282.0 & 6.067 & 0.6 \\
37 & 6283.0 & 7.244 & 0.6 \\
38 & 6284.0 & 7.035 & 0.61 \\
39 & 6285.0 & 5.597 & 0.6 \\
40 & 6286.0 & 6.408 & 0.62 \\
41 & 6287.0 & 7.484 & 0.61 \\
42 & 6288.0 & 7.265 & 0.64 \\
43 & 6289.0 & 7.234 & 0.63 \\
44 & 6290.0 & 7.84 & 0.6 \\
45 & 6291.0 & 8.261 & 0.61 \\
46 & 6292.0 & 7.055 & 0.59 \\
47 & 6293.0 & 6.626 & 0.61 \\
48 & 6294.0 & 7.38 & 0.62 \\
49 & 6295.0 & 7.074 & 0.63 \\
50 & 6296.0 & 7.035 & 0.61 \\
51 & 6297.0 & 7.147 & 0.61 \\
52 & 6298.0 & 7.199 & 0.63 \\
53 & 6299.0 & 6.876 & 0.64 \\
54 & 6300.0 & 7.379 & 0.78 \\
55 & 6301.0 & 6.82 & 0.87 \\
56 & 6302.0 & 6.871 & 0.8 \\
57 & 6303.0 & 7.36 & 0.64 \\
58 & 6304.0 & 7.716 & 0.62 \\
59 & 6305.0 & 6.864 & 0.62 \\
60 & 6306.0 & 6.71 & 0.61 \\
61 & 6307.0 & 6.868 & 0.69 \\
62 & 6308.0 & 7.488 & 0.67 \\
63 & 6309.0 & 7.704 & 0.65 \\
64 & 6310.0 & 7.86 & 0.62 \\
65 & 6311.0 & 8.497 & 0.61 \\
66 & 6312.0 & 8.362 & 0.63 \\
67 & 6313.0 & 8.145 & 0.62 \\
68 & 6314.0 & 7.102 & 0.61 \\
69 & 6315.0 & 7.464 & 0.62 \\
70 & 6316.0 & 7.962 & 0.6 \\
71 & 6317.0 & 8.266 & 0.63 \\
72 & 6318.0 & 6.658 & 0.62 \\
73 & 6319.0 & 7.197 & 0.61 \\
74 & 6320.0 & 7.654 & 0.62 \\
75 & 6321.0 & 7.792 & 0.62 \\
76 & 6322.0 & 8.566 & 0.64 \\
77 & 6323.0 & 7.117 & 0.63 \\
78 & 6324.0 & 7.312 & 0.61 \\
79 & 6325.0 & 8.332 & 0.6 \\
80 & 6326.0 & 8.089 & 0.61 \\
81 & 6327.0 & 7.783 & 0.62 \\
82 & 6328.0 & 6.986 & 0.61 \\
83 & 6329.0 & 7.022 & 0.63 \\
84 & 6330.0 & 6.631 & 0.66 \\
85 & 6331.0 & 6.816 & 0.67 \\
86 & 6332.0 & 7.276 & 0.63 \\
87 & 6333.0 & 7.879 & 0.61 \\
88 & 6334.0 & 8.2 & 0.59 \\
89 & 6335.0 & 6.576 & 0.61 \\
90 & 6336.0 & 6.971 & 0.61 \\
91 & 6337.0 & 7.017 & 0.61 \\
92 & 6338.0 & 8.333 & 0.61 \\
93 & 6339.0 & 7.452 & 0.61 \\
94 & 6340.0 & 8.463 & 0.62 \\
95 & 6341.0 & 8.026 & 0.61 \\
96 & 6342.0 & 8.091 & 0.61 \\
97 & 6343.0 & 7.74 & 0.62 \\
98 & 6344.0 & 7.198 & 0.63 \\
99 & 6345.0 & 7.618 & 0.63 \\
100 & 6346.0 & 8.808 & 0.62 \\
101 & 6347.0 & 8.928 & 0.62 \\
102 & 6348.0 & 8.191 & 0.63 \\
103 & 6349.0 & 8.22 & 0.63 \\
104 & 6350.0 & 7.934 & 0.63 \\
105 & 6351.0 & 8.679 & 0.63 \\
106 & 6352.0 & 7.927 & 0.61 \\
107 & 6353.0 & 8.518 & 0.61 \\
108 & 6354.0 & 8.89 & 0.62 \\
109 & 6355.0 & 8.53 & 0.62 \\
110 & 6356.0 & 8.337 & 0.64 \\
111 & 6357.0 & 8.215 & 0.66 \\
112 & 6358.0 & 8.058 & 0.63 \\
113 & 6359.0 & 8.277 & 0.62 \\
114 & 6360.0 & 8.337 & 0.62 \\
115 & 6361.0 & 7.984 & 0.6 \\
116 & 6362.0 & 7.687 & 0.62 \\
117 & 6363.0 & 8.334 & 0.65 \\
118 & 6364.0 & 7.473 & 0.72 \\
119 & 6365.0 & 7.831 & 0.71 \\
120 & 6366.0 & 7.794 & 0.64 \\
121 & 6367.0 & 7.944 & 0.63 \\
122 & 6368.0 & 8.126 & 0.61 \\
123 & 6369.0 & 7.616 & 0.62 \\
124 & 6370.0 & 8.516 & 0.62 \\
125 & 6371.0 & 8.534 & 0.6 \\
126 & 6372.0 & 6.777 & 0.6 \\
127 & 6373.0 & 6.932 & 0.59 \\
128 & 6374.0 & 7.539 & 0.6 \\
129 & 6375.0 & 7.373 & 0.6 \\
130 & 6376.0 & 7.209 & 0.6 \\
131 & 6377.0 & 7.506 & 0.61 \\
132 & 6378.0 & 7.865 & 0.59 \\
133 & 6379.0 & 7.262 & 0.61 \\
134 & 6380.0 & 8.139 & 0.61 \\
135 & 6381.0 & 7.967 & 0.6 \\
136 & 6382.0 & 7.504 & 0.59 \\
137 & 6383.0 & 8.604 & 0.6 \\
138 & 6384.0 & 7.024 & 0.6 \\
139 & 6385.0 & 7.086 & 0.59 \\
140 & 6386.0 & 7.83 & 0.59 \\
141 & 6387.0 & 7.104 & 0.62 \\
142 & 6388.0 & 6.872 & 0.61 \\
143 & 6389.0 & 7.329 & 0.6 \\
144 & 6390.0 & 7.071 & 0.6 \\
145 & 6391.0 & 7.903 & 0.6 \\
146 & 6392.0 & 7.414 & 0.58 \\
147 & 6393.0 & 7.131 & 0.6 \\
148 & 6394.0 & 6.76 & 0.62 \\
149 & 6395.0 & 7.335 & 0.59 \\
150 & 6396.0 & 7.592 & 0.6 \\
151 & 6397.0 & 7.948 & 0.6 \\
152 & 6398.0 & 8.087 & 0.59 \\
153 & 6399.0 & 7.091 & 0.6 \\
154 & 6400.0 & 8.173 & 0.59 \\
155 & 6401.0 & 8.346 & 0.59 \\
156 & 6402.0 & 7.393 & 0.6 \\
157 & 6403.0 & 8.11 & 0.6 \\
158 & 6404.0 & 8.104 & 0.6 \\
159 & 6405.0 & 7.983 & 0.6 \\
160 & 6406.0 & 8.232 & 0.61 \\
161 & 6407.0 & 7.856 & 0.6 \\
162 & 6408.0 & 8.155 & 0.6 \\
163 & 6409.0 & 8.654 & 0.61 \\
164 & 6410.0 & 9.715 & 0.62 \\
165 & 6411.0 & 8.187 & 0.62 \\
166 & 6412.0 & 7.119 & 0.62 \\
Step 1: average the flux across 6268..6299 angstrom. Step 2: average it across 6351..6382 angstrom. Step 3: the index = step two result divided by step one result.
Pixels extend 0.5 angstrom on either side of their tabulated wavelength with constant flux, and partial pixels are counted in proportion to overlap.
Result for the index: 1.1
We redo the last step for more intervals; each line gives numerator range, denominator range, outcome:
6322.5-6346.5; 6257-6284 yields 1.12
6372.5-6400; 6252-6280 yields 1.11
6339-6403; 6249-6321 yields 1.11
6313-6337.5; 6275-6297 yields 1.07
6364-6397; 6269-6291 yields 1.09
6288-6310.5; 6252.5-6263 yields 1.15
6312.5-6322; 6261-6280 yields 1.10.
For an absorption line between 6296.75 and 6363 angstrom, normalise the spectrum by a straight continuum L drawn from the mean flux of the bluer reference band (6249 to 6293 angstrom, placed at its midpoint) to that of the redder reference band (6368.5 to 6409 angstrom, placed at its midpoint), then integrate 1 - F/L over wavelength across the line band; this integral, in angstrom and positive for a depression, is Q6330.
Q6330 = -4.6 angstrom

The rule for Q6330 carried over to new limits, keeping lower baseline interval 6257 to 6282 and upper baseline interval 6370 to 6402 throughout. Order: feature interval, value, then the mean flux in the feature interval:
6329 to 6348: -1.2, 7.66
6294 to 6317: -1.4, 7.41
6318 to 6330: -0.7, 7.54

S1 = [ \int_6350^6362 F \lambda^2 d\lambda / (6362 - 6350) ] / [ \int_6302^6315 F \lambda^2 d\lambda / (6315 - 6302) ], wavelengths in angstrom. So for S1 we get 1.1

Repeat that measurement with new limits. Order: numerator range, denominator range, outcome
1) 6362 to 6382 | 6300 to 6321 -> 1.05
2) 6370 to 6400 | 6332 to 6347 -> 0.98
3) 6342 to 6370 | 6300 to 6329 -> 1.09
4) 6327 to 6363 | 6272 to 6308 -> 1.14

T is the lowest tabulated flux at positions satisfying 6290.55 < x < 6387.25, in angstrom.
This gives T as 6.576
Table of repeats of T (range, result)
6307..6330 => 6.631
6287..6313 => 6.626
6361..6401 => 6.76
